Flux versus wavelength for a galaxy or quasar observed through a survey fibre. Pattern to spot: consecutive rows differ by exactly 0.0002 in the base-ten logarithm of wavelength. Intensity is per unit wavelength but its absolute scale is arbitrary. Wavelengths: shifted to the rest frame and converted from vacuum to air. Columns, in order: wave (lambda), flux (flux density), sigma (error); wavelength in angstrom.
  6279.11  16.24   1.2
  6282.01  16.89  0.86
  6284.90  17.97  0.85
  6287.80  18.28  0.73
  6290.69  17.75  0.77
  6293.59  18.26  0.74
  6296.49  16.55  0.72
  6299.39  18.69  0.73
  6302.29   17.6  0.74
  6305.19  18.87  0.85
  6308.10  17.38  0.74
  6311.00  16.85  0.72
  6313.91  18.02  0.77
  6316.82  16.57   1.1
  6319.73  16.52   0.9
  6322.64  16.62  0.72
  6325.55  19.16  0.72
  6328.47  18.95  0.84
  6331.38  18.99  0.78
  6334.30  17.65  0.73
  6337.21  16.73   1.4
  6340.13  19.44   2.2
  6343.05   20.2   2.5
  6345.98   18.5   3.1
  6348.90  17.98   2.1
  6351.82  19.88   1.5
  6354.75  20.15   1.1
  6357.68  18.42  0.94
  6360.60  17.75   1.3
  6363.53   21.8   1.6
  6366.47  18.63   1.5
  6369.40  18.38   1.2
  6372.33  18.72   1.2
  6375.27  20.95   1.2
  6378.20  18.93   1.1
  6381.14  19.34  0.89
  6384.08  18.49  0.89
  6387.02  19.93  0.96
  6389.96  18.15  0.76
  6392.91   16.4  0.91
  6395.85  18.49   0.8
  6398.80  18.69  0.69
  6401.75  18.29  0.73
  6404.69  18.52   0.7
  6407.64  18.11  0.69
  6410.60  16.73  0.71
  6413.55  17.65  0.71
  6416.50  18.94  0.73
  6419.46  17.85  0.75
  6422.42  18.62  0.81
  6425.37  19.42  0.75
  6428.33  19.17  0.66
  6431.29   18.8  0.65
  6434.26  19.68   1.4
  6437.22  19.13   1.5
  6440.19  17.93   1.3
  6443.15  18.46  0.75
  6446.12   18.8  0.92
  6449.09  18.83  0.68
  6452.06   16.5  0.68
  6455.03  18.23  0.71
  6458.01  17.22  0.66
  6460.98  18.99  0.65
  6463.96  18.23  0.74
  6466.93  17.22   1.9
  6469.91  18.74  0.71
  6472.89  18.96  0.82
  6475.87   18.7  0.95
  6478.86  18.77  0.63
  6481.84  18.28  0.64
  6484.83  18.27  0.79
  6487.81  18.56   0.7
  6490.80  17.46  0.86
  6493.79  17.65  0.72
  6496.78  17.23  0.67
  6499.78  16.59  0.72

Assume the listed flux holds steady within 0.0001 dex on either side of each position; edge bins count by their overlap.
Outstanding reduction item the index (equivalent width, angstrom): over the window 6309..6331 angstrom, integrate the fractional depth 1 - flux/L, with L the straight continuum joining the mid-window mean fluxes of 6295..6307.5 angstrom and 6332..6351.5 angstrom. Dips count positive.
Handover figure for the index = 0.7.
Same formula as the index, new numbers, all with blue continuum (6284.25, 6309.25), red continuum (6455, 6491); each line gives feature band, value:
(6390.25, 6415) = 0.4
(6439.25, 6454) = 0.1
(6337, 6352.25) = -0.7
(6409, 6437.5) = -0.6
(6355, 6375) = -1.2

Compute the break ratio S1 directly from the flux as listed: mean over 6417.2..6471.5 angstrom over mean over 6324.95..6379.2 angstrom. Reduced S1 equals 1.0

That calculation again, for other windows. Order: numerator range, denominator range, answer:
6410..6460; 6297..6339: 1.04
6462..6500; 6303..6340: 1.02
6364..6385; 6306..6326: 1.11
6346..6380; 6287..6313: 1.08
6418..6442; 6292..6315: 1.06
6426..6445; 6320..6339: 1.05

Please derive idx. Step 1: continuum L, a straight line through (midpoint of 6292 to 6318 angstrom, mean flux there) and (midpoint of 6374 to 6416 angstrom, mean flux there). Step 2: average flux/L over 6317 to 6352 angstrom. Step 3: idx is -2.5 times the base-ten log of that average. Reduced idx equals -0.02 mag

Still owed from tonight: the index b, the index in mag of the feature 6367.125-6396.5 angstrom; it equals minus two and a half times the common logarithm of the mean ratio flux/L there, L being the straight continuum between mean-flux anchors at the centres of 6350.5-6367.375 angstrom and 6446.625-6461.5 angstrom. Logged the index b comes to 0.02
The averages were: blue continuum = 19.5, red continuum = 17.9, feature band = 18.8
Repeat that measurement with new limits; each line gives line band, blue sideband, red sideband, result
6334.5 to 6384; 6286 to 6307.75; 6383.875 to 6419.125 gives -0.06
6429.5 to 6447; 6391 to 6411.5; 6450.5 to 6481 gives -0.04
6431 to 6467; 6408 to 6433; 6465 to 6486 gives 0.00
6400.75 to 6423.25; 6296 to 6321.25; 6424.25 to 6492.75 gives 0.00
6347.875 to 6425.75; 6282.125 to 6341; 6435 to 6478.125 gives -0.04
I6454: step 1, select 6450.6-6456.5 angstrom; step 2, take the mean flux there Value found 17.4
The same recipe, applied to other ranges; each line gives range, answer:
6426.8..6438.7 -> 19.2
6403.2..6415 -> 17.8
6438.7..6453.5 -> 18.1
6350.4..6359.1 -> 19.5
